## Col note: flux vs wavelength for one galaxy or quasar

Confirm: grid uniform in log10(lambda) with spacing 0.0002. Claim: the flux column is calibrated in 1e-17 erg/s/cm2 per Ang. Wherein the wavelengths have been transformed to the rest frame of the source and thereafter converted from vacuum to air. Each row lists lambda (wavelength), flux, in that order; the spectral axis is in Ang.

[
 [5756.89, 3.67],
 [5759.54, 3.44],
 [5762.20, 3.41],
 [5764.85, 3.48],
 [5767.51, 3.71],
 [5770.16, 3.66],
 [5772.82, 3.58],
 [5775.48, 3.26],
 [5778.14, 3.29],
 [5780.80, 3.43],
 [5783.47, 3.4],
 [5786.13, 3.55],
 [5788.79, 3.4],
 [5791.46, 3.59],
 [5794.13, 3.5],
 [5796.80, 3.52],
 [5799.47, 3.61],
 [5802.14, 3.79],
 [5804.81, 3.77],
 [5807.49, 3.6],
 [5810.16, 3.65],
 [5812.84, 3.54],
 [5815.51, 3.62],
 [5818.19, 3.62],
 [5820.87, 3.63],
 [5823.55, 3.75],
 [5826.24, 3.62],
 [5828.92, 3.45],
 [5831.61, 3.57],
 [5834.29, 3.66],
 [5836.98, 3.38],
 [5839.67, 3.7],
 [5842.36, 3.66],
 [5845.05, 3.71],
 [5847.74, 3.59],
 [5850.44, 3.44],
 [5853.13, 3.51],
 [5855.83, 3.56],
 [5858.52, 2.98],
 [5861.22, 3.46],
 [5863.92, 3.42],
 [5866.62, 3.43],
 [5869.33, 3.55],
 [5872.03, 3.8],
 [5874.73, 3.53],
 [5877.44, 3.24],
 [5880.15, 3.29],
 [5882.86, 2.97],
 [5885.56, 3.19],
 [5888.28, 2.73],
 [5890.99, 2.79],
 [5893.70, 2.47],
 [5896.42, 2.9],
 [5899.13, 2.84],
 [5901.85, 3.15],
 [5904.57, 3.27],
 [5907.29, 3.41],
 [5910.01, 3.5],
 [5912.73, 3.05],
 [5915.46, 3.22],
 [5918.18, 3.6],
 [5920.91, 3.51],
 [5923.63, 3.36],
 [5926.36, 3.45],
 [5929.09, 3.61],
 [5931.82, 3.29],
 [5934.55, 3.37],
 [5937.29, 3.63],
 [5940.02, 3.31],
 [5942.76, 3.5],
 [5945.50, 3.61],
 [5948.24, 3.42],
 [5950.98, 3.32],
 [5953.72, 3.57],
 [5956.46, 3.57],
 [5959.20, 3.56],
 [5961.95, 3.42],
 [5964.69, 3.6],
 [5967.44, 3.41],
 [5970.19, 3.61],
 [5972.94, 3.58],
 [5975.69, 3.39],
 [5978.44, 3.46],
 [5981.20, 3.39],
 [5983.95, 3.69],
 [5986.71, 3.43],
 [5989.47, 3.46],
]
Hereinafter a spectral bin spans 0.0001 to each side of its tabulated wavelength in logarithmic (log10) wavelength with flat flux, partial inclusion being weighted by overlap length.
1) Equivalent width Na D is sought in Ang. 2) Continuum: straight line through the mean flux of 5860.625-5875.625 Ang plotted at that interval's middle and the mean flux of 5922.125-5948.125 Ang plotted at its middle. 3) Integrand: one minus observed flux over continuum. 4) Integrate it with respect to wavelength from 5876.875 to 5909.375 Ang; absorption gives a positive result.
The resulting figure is 4.4 Ang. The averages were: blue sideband 3.54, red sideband 3.46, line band 3.03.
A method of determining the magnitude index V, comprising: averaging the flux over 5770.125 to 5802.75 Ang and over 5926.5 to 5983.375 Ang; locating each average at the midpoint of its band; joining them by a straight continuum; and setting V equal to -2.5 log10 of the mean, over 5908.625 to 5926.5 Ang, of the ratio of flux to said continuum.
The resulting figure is 0.033 mag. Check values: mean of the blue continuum 3.49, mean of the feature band 3.38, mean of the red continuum 3.48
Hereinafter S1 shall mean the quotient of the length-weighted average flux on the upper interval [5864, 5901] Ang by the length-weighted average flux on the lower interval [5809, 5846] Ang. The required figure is 0.87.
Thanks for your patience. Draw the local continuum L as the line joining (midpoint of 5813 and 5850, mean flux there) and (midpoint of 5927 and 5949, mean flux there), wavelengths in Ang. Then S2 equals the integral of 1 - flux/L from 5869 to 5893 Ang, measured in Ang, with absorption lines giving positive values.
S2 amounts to 2.34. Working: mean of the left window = 3.61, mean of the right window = 3.47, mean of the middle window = 3.2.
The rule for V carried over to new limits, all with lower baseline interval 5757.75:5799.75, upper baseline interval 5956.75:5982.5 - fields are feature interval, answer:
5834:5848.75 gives -0.038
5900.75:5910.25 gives 0.056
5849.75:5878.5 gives 0.013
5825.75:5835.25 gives -0.024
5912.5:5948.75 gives 0.018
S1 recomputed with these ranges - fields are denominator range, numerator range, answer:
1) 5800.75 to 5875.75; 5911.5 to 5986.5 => 0.97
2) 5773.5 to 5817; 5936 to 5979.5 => 0.99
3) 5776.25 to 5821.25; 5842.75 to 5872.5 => 0.98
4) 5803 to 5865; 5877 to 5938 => 0.90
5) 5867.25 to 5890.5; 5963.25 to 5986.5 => 1.07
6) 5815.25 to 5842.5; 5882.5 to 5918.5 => 0.85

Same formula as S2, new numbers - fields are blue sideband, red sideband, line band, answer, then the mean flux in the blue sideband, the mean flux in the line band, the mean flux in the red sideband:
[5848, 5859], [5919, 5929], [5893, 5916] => 2.4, 3.43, 3.1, 3.47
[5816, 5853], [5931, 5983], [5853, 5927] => 6.1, 3.6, 3.25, 3.48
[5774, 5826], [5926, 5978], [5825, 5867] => 0.3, 3.56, 3.51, 3.49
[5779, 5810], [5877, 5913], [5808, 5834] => -1.4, 3.56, 3.61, 3.05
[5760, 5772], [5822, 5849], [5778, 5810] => 0.2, 3.56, 3.55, 3.61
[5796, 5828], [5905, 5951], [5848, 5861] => 0.6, 3.64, 3.4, 3.42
